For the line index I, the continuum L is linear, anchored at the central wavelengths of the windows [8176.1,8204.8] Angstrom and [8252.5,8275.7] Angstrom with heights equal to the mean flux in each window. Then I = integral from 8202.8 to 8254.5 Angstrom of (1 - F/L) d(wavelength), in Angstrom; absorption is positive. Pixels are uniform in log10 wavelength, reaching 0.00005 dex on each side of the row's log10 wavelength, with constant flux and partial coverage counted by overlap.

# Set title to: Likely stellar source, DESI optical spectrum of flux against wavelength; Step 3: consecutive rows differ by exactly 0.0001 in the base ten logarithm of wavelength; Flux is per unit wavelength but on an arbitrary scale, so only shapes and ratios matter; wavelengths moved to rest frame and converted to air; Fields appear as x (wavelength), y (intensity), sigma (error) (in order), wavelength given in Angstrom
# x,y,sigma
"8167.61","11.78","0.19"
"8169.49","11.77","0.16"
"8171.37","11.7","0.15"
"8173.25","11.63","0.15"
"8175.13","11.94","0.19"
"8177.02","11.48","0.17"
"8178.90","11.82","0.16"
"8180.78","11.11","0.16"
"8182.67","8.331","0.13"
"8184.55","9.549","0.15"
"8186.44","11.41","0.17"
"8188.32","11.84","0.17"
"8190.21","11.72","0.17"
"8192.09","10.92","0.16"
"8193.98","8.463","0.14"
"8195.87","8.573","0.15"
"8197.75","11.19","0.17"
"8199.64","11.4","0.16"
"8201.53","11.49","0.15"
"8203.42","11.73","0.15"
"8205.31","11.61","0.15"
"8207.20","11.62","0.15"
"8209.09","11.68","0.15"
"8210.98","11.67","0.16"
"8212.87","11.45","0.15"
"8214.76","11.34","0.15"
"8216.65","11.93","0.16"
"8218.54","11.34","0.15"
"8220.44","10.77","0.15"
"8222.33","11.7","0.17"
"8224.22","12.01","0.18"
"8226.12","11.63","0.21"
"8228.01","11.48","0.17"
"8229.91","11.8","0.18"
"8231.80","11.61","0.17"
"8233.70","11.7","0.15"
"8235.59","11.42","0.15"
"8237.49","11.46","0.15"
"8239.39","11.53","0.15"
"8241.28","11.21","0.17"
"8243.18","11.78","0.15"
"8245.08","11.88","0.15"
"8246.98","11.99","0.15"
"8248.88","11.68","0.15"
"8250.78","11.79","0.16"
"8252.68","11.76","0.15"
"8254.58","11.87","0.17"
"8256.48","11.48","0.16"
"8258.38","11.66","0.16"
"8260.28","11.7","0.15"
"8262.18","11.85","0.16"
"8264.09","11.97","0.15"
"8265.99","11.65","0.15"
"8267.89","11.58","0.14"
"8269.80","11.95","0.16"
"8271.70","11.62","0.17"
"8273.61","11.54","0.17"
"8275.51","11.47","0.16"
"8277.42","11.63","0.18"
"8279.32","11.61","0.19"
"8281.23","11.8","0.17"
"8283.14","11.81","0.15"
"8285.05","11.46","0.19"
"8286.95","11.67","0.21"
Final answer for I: -1.72 Angstrom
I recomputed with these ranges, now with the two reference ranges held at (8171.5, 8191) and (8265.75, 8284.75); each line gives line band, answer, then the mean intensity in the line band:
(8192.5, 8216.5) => 0.4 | 11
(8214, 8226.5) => -0.2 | 11.5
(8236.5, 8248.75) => -0.2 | 11.6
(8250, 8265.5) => -0.3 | 11.8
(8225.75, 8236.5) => -0.2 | 11.6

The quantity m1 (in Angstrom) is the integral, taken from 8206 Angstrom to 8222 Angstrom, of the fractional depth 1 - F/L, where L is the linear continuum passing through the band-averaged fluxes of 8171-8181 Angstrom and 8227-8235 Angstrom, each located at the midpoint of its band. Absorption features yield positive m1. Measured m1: 0.2 Angstrom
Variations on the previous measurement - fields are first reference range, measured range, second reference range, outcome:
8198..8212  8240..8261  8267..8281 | -0.2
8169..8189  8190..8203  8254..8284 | 0.8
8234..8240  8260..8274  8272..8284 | -0.2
